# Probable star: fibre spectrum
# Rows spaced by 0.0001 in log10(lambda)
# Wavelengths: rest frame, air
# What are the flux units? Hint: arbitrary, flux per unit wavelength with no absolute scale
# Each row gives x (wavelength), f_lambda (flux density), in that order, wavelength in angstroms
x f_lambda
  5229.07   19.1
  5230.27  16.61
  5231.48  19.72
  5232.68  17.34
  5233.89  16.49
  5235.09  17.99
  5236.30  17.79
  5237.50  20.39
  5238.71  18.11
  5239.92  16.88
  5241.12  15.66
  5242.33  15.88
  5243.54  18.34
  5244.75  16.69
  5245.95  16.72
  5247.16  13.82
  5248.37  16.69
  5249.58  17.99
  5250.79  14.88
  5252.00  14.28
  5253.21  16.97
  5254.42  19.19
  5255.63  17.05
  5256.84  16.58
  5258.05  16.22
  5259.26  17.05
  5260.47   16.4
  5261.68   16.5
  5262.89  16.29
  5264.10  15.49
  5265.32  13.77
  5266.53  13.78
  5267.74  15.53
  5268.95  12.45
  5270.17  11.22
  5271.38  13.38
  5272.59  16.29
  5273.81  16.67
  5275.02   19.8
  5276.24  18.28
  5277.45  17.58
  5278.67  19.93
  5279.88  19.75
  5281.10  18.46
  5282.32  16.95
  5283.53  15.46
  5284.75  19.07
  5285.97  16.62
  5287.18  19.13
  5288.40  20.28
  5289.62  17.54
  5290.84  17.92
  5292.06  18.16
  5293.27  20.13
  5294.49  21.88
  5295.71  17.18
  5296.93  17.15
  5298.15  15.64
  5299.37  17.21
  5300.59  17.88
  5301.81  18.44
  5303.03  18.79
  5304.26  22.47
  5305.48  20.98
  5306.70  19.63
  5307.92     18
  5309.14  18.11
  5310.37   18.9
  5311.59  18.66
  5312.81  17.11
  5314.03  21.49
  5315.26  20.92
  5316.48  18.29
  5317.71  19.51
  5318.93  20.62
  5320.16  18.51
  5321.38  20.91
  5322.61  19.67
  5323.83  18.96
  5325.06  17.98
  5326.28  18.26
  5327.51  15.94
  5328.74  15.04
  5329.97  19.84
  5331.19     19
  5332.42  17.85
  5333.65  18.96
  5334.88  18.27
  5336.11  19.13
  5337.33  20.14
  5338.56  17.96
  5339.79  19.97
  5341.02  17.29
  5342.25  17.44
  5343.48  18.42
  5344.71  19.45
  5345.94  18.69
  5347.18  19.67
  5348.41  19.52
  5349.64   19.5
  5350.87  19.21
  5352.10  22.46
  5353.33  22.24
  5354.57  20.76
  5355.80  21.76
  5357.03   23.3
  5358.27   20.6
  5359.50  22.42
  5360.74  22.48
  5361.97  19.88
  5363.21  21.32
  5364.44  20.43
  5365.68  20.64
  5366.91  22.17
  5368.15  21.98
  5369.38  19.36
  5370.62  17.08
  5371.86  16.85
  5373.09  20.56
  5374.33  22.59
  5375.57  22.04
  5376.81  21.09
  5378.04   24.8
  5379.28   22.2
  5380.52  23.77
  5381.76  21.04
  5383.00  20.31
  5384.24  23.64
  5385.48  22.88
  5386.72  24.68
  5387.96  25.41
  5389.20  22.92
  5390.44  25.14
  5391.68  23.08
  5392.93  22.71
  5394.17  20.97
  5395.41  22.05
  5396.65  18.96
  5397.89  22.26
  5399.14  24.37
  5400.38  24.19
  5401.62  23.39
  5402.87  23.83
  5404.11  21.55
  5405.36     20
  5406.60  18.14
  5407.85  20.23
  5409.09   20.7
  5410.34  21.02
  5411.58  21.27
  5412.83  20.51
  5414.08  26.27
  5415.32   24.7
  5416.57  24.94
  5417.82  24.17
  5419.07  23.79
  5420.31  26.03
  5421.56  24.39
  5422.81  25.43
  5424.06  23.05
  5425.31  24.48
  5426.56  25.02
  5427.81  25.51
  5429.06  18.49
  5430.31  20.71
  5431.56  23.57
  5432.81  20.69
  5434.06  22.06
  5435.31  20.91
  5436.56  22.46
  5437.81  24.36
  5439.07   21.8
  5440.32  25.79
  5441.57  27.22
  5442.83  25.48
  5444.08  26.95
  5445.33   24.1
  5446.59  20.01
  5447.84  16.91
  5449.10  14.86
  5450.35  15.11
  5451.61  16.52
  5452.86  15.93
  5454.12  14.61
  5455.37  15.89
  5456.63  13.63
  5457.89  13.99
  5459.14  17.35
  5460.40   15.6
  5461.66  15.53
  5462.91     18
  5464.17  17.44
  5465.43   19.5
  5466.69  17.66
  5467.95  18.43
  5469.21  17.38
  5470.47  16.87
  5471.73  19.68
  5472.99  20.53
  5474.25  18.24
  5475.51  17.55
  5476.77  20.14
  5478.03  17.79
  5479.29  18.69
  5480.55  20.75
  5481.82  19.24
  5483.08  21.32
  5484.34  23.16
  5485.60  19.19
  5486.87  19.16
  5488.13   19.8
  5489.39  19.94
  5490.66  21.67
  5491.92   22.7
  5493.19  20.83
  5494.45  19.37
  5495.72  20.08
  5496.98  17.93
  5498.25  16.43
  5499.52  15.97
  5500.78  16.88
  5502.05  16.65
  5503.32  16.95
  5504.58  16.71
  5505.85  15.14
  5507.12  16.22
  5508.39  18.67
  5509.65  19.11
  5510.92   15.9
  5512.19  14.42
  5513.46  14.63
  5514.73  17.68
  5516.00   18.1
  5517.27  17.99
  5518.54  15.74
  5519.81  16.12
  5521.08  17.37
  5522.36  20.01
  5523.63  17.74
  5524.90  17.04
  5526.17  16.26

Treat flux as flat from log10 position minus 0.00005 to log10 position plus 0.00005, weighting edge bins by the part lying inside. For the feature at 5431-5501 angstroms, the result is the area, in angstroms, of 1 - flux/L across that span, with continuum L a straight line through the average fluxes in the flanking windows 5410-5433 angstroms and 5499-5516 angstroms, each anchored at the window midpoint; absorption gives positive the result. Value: 1.7 angstroms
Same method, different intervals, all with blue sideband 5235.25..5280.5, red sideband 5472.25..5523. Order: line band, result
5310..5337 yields -2.9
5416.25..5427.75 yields -4.4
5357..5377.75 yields -4.2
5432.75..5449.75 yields -4.3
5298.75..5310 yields -1.5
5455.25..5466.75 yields 1.1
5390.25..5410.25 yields -4.8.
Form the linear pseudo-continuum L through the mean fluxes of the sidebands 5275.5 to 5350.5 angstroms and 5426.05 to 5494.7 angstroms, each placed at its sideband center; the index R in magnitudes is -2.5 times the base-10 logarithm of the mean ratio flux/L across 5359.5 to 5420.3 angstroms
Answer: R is -0.15 mag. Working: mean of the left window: 18.7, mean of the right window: 19.7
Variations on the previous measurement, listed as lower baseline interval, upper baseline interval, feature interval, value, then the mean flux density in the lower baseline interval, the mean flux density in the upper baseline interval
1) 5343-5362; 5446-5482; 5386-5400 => -0.18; 20.7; 17.3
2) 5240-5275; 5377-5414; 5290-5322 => -0.05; 15.9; 22.3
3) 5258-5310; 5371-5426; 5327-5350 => 0.08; 17.5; 22.6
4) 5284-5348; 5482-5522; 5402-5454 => -0.20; 18.7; 18.1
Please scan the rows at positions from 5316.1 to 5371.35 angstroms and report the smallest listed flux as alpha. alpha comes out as 15.04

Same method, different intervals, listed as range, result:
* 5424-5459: 13.63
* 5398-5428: 18.14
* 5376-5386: 20.31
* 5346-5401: 16.85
